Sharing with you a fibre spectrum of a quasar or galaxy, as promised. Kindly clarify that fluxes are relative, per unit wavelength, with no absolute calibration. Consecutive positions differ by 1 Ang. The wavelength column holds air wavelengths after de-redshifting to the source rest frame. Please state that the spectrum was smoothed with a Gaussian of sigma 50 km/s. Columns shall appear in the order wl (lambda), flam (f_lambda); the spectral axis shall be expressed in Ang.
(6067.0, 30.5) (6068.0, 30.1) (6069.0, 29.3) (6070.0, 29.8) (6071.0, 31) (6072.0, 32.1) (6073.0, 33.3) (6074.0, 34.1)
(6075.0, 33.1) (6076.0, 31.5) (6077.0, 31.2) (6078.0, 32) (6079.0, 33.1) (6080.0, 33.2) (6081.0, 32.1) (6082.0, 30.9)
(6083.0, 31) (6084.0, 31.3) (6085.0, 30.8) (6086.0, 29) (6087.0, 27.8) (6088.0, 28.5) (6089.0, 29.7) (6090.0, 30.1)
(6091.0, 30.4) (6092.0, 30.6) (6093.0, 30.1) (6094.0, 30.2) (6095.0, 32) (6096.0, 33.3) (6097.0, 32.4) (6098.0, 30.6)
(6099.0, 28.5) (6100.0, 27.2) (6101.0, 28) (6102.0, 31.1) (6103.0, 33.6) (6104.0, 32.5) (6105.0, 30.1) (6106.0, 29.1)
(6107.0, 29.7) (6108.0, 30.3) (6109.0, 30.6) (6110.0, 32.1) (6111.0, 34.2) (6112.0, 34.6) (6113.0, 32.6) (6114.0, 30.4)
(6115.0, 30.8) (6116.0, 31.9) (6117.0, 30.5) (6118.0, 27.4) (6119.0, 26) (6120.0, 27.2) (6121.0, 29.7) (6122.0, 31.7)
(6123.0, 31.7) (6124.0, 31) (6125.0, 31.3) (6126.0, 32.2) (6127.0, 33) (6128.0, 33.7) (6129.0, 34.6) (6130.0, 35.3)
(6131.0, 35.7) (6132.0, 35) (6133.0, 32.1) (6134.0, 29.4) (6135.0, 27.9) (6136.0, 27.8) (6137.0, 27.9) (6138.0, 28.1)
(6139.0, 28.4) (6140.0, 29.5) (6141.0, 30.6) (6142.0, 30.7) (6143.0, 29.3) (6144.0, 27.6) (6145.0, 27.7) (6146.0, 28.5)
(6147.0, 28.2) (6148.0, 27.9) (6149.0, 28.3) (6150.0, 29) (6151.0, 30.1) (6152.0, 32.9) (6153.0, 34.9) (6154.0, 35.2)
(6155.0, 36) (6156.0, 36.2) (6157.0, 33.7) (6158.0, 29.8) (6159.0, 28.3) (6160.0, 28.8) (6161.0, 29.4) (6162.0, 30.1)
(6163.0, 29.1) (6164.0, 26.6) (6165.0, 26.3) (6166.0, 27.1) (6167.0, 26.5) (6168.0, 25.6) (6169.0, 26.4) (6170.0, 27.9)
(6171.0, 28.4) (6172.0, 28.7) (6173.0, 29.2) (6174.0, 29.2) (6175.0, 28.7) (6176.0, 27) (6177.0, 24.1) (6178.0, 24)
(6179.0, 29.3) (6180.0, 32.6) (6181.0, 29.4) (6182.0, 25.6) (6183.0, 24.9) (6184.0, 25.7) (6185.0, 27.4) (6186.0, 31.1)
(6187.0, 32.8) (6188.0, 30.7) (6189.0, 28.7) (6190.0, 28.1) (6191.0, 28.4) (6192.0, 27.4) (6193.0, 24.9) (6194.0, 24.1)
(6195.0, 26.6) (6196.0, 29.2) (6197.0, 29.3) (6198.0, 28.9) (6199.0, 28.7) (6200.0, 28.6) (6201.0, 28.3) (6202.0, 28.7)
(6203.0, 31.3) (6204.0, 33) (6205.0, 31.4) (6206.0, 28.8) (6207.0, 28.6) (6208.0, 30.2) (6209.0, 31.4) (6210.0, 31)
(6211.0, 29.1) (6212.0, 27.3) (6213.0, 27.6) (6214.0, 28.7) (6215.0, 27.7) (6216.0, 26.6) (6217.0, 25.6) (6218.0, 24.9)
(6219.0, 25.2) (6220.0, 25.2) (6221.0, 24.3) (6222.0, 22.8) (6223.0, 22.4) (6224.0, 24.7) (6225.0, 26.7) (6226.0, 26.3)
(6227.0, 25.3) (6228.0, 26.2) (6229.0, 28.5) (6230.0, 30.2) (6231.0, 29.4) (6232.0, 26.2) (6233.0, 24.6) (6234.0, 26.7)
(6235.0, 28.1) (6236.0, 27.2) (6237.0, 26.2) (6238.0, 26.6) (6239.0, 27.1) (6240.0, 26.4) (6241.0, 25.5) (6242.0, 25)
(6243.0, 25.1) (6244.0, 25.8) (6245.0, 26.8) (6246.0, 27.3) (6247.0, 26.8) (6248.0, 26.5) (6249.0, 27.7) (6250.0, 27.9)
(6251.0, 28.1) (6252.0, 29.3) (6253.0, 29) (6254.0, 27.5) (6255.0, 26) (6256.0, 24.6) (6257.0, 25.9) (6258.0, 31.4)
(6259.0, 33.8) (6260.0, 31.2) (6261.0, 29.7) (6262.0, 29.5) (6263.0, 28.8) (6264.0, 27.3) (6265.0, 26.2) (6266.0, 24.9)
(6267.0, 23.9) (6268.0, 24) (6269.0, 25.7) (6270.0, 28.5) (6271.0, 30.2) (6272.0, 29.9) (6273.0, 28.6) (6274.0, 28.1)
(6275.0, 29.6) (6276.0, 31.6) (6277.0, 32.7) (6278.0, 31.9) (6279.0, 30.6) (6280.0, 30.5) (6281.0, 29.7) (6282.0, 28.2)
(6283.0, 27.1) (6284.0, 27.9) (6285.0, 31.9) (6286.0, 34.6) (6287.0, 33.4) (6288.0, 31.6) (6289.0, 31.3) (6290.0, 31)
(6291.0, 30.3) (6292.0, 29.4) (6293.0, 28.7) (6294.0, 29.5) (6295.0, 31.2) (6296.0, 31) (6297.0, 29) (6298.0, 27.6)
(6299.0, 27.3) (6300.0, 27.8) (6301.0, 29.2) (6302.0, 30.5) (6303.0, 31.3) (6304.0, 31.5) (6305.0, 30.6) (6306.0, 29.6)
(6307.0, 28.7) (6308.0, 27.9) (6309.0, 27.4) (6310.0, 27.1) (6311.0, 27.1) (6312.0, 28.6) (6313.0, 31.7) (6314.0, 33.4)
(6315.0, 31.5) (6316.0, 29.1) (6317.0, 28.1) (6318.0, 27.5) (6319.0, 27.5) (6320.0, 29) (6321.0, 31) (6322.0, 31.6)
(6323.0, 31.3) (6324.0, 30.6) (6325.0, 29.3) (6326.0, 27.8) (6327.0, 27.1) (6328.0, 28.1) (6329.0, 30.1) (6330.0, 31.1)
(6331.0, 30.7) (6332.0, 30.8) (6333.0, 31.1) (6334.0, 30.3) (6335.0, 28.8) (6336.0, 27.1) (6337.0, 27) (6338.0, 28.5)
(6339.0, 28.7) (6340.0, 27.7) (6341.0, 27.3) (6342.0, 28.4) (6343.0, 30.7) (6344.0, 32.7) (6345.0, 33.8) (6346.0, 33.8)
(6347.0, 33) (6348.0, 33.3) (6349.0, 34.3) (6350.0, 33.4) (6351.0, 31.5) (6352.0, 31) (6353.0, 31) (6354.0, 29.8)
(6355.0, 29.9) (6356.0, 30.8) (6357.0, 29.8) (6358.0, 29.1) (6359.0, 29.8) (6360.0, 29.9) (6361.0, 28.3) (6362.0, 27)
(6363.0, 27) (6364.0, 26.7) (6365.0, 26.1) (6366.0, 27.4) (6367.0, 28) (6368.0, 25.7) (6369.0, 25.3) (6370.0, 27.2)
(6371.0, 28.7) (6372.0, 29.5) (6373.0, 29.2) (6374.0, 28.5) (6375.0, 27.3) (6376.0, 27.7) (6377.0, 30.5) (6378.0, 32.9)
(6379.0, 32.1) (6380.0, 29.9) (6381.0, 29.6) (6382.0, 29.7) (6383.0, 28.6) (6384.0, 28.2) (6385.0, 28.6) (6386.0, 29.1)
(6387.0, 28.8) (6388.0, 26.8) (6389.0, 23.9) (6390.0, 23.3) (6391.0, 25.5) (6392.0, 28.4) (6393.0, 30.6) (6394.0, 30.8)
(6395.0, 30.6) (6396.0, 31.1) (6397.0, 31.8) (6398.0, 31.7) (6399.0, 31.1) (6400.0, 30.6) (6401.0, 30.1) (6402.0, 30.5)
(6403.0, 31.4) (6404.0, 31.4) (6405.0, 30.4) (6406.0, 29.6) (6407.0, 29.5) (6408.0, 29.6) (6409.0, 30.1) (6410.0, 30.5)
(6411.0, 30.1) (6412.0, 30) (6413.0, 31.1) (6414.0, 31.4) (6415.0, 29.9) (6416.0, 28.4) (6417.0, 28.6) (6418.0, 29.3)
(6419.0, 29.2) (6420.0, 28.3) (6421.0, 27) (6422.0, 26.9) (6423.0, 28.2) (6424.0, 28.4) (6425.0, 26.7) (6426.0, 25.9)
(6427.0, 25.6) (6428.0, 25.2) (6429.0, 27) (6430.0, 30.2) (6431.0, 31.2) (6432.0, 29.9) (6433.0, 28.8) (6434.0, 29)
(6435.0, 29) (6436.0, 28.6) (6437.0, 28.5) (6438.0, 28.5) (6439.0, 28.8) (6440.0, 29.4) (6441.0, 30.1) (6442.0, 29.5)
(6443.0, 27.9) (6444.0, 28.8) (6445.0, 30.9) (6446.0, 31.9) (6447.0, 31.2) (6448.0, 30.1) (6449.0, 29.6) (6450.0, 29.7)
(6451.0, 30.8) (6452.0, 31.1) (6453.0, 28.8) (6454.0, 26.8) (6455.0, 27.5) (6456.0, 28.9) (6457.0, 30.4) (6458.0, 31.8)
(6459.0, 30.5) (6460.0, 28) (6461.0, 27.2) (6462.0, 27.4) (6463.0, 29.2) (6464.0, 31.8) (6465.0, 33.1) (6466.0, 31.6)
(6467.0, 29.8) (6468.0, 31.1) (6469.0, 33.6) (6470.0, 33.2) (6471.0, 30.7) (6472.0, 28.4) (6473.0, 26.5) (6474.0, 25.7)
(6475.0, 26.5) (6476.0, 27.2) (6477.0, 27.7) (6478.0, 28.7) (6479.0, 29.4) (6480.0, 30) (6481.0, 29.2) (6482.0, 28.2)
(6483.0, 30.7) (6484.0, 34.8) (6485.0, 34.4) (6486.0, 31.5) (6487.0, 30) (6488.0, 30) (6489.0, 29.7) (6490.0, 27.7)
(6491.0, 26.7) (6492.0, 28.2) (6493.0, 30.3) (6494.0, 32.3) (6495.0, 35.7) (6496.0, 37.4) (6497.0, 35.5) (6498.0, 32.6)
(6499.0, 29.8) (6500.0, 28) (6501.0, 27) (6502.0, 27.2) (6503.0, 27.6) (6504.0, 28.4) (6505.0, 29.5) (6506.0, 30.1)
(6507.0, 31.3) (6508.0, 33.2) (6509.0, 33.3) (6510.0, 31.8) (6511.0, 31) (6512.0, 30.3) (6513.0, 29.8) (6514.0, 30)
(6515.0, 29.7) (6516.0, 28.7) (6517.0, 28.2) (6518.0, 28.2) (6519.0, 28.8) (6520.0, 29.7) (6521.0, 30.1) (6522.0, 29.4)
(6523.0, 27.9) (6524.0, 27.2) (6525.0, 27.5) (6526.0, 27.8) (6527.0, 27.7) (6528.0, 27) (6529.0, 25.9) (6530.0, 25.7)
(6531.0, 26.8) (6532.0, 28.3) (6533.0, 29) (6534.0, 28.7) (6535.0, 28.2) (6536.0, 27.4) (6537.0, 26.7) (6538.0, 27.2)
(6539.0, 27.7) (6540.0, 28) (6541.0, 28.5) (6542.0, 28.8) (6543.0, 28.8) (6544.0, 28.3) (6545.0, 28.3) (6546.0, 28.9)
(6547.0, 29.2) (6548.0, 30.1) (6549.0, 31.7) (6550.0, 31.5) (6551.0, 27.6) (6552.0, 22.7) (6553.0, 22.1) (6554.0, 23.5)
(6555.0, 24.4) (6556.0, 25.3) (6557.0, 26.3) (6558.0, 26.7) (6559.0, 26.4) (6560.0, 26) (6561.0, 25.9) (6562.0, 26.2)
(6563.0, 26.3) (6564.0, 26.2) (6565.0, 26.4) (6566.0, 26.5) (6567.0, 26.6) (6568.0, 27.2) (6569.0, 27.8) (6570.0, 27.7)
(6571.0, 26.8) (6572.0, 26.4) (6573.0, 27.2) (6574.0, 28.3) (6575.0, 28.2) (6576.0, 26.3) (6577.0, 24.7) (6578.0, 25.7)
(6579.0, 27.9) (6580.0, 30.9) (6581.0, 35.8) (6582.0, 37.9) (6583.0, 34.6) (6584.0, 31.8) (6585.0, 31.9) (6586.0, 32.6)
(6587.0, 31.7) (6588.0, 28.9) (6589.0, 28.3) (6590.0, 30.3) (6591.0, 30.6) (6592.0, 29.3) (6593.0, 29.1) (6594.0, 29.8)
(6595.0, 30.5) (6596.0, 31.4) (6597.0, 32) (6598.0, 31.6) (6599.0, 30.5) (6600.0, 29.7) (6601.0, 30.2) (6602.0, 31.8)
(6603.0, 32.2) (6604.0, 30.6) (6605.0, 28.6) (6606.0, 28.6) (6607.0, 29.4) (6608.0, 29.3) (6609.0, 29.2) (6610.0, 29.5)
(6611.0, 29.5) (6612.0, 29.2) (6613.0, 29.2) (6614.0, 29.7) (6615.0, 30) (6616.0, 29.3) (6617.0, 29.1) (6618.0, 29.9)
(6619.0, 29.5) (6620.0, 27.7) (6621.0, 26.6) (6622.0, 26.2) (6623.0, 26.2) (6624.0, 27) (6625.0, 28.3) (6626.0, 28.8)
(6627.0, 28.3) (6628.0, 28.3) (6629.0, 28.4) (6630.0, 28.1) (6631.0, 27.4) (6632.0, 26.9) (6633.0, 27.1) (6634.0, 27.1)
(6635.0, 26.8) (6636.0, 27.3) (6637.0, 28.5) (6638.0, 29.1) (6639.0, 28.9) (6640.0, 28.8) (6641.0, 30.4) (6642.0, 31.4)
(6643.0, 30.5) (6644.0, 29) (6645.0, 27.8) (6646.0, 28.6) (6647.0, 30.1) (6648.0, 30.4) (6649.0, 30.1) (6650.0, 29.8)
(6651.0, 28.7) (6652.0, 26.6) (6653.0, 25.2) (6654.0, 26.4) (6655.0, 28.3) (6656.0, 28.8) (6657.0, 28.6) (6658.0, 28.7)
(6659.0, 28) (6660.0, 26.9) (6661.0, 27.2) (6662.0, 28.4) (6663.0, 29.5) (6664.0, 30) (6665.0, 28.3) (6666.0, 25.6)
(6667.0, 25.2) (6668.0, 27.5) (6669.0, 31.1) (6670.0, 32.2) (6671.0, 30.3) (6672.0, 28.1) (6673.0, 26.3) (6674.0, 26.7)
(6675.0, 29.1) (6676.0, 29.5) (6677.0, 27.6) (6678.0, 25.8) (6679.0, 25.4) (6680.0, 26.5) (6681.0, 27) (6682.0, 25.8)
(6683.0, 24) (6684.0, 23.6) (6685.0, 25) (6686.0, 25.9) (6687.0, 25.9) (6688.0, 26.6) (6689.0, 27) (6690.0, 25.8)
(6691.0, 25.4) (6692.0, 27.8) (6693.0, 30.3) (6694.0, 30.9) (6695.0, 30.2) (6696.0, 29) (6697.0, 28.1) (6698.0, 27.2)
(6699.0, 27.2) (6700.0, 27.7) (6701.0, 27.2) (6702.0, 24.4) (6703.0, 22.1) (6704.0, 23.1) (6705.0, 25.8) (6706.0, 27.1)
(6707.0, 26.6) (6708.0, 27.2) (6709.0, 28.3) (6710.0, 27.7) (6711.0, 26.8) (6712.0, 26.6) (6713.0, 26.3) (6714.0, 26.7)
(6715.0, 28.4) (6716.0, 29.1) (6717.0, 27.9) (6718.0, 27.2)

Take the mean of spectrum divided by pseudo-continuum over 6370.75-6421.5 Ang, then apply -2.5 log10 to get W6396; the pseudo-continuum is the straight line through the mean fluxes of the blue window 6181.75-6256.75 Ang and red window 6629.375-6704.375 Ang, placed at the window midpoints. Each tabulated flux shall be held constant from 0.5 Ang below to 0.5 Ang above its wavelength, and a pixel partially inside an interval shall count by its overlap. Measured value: -0.073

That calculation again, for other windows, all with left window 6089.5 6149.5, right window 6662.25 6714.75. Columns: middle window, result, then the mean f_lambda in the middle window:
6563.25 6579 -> 0.04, 26.8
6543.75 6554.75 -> 0.02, 27.5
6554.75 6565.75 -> 0.07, 26.1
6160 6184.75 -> 0.10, 27.6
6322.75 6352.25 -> -0.04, 30.3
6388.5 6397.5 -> 0.02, 28.4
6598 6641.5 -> -0.05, 28.8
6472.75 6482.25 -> 0.02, 27.9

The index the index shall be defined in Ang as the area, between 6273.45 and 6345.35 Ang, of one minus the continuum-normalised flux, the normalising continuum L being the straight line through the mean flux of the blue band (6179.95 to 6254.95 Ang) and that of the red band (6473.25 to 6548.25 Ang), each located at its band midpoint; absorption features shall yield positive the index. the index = -4.3 Ang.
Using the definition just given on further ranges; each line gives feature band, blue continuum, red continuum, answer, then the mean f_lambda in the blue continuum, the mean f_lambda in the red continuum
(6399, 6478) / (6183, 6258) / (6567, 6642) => -2.5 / 27.5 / 29.2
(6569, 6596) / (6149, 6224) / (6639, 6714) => -1.9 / 28.5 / 27.6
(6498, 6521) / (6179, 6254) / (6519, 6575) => -1.9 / 27.6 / 27.4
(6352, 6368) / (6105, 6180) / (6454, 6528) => 0.7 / 30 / 29.8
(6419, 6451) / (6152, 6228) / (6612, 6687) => -0.7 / 28.3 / 28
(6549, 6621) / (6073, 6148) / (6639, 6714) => -1.7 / 30.8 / 27.6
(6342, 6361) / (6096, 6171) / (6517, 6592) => -1.4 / 30.4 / 28.1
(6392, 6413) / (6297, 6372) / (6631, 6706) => -1.0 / 29.4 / 27.7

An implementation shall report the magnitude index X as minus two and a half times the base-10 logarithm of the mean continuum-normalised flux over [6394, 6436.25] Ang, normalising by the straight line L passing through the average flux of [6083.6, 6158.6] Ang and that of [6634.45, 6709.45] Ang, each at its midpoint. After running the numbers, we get -0.010 mag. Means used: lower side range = 30.8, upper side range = 27.7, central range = 29.4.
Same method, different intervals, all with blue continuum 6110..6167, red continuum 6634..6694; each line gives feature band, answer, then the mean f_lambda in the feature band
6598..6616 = -0.06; 29.9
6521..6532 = 0.04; 27.5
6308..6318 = 0.02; 29.2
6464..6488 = -0.05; 30.1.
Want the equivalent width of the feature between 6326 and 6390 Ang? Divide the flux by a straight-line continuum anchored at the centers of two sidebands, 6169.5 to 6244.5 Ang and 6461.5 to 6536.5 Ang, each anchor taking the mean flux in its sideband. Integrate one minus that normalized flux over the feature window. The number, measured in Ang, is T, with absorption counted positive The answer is -1.5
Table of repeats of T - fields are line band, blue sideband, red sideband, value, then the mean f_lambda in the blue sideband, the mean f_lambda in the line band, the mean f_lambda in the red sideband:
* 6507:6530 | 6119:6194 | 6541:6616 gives -0.2 Ang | 29.5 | 29.2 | 28.8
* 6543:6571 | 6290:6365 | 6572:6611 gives 2.9 Ang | 29.7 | 26.9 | 30.1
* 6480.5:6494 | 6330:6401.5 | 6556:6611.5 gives -0.4 Ang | 29.4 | 30.2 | 29.1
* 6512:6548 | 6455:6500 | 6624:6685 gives 1.6 Ang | 30.2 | 28.3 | 28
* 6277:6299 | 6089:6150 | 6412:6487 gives -0.3 Ang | 30.5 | 30.3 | 29.3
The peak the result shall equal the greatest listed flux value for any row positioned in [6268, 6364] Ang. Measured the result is 34.6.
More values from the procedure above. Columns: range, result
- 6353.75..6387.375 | 32.9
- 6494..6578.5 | 37.4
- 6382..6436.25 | 31.8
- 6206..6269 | 33.8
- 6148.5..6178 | 36.2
